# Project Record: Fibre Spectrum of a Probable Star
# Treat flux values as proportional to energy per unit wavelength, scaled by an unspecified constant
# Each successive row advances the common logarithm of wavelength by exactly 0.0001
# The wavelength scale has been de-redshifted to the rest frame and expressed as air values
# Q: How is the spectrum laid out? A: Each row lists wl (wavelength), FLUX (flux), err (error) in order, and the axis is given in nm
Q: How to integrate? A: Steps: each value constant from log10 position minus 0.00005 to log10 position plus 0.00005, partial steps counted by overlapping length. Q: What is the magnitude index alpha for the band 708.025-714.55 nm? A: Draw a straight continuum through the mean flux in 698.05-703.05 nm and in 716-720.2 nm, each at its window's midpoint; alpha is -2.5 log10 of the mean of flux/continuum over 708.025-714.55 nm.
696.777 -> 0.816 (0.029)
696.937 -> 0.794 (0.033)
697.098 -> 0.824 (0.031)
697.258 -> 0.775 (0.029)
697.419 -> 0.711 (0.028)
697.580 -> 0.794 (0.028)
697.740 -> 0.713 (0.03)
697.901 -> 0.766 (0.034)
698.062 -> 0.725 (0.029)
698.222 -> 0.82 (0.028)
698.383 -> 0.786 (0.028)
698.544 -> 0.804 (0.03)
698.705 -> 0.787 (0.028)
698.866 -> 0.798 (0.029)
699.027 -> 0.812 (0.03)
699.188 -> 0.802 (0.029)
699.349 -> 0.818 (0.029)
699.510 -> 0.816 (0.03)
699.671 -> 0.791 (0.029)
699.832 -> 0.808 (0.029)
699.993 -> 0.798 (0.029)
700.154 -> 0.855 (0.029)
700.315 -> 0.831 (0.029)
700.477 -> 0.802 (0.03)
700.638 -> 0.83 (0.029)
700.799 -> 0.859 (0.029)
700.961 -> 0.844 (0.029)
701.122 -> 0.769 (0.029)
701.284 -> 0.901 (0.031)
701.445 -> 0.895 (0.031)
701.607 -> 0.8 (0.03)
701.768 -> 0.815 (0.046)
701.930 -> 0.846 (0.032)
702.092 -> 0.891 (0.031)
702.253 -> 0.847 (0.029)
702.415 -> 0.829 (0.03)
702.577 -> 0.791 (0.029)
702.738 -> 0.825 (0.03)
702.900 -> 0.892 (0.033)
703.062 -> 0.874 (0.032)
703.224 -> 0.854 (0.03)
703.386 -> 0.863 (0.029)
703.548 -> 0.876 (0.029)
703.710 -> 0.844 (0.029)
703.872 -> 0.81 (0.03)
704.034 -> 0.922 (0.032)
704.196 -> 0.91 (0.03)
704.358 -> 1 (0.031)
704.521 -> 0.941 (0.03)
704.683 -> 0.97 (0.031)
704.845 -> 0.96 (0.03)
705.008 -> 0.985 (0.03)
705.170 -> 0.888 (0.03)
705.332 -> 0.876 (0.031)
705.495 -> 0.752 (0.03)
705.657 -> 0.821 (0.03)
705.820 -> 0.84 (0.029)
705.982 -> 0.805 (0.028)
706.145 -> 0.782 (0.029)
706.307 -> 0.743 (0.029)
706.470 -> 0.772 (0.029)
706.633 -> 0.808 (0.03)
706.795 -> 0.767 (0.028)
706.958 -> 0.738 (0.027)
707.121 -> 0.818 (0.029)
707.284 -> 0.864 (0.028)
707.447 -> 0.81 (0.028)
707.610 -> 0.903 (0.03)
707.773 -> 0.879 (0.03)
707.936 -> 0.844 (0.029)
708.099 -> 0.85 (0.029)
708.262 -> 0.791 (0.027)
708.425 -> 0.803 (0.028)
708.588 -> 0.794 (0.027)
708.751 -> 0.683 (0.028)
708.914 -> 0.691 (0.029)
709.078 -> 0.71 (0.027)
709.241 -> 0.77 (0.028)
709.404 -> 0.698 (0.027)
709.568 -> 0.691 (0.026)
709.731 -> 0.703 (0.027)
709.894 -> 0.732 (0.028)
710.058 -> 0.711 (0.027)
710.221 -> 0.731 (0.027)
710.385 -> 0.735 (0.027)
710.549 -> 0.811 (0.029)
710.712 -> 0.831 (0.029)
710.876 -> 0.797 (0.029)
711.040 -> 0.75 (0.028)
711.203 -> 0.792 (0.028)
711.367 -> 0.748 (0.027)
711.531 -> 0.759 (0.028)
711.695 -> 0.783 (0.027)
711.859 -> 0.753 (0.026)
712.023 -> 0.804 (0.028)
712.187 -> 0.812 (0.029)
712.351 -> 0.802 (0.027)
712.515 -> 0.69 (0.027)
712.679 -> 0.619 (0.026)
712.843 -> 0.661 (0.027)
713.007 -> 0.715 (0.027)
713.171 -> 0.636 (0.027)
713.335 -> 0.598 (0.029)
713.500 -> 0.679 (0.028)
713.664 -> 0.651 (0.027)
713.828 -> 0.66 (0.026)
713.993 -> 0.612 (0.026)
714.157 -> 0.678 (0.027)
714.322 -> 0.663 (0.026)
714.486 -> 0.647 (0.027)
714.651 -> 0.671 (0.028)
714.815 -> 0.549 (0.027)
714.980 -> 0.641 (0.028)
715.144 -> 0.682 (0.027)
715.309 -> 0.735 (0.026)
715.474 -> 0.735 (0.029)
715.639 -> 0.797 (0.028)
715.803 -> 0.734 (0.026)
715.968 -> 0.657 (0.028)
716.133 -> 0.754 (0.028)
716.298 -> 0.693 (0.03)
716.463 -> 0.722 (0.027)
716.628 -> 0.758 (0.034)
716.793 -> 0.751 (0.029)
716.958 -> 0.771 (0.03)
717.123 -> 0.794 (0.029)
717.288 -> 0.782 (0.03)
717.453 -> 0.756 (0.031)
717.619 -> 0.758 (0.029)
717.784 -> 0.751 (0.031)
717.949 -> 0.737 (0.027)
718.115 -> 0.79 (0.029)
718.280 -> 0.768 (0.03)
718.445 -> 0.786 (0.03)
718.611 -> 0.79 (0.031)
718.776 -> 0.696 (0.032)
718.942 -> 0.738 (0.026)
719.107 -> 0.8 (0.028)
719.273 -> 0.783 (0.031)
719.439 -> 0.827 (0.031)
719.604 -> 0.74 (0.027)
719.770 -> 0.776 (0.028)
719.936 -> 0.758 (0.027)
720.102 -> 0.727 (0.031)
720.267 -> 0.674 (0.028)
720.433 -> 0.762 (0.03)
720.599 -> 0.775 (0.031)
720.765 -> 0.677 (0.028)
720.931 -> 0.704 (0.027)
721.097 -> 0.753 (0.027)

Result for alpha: 0.08 mag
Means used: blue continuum 0.824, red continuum 0.759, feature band 0.726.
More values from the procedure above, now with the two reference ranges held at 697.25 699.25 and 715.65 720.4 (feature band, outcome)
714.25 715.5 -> 0.14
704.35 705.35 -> -0.23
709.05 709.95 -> 0.07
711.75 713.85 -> 0.09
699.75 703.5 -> -0.09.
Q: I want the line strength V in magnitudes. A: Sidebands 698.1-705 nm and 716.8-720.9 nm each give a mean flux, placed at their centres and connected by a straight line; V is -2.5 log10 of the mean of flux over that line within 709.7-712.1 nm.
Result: 0.05 mag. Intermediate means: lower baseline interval 0.848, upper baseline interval 0.758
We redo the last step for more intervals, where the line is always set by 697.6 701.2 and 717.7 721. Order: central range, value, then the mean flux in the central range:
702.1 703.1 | -0.07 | 0.846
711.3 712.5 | -0.01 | 0.775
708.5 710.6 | 0.07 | 0.727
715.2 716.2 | 0.04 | 0.733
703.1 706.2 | -0.12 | 0.88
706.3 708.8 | -0.04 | 0.808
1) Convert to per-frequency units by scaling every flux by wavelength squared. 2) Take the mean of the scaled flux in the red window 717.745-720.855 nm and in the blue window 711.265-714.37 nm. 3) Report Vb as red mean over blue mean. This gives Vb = 1.1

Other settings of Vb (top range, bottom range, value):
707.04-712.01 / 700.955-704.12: 0.93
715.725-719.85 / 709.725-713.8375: 1.05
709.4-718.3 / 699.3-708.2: 0.88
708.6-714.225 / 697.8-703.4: 0.90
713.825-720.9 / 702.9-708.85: 0.89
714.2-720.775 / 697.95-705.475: 0.91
